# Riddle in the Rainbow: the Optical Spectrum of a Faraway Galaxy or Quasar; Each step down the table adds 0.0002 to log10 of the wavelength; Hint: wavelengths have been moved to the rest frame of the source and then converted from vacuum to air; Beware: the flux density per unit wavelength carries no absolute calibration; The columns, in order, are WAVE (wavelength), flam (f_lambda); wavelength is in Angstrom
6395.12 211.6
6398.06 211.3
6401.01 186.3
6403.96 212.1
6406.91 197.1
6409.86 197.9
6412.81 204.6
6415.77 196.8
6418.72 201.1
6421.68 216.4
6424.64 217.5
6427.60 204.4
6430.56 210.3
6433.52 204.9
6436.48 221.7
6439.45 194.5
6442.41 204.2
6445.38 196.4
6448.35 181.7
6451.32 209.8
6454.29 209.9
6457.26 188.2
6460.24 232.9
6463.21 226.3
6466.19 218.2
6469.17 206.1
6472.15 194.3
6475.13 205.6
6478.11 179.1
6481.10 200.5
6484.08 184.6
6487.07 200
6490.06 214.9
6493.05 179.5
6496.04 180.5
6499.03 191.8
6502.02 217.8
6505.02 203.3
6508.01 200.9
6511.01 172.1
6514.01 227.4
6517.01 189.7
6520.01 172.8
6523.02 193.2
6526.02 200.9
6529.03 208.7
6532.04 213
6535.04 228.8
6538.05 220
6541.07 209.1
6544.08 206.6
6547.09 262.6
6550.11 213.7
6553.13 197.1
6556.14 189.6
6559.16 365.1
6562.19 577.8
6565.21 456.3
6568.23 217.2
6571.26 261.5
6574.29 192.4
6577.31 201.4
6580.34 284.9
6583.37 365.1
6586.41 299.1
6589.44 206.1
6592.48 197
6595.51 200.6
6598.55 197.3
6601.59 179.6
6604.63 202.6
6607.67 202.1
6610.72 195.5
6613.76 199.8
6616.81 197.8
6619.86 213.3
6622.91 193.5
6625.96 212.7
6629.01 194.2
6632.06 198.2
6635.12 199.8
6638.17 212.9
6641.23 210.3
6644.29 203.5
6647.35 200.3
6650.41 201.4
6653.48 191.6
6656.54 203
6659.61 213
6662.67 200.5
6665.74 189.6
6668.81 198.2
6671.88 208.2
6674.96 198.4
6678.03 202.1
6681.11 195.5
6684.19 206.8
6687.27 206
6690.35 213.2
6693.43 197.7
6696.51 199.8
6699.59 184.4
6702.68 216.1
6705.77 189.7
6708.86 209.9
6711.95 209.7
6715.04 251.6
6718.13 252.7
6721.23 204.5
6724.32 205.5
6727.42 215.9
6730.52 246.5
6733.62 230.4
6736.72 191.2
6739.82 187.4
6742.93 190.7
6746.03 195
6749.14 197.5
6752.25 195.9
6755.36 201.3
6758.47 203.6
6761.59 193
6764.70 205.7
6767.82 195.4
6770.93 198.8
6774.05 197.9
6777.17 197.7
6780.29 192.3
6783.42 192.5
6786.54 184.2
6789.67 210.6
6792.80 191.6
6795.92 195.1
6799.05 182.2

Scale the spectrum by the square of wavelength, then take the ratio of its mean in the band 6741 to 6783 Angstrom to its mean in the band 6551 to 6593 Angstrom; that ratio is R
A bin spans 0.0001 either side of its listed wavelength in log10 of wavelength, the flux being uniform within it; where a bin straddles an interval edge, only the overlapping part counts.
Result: 0.73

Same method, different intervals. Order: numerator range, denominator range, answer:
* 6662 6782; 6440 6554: 1.07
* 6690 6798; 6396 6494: 1.10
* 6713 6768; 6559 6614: 0.84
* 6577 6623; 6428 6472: 1.12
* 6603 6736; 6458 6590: 0.93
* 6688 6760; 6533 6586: 0.80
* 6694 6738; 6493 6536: 1.15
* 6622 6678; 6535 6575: 0.76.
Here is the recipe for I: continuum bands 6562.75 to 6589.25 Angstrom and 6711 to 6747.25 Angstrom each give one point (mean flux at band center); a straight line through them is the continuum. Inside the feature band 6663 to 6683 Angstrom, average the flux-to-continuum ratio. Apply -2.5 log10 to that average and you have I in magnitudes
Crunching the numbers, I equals 0.22 mag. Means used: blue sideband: 291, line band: 199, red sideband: 215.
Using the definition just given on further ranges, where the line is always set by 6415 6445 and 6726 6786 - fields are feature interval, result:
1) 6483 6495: 0.062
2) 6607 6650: 0.006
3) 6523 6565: -0.248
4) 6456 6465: -0.051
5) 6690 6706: 0.012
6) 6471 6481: 0.067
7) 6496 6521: 0.049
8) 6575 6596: -0.223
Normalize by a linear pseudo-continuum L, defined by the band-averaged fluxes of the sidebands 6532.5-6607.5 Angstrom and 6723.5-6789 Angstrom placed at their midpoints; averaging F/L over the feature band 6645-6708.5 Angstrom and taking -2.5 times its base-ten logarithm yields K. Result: 0.11 mag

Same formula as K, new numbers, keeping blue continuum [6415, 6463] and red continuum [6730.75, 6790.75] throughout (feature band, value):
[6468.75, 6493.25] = 0.05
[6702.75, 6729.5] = -0.09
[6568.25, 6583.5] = -0.21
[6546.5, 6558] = -0.07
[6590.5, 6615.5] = 0.03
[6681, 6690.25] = -0.03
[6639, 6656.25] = 0.00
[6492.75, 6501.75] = 0.09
